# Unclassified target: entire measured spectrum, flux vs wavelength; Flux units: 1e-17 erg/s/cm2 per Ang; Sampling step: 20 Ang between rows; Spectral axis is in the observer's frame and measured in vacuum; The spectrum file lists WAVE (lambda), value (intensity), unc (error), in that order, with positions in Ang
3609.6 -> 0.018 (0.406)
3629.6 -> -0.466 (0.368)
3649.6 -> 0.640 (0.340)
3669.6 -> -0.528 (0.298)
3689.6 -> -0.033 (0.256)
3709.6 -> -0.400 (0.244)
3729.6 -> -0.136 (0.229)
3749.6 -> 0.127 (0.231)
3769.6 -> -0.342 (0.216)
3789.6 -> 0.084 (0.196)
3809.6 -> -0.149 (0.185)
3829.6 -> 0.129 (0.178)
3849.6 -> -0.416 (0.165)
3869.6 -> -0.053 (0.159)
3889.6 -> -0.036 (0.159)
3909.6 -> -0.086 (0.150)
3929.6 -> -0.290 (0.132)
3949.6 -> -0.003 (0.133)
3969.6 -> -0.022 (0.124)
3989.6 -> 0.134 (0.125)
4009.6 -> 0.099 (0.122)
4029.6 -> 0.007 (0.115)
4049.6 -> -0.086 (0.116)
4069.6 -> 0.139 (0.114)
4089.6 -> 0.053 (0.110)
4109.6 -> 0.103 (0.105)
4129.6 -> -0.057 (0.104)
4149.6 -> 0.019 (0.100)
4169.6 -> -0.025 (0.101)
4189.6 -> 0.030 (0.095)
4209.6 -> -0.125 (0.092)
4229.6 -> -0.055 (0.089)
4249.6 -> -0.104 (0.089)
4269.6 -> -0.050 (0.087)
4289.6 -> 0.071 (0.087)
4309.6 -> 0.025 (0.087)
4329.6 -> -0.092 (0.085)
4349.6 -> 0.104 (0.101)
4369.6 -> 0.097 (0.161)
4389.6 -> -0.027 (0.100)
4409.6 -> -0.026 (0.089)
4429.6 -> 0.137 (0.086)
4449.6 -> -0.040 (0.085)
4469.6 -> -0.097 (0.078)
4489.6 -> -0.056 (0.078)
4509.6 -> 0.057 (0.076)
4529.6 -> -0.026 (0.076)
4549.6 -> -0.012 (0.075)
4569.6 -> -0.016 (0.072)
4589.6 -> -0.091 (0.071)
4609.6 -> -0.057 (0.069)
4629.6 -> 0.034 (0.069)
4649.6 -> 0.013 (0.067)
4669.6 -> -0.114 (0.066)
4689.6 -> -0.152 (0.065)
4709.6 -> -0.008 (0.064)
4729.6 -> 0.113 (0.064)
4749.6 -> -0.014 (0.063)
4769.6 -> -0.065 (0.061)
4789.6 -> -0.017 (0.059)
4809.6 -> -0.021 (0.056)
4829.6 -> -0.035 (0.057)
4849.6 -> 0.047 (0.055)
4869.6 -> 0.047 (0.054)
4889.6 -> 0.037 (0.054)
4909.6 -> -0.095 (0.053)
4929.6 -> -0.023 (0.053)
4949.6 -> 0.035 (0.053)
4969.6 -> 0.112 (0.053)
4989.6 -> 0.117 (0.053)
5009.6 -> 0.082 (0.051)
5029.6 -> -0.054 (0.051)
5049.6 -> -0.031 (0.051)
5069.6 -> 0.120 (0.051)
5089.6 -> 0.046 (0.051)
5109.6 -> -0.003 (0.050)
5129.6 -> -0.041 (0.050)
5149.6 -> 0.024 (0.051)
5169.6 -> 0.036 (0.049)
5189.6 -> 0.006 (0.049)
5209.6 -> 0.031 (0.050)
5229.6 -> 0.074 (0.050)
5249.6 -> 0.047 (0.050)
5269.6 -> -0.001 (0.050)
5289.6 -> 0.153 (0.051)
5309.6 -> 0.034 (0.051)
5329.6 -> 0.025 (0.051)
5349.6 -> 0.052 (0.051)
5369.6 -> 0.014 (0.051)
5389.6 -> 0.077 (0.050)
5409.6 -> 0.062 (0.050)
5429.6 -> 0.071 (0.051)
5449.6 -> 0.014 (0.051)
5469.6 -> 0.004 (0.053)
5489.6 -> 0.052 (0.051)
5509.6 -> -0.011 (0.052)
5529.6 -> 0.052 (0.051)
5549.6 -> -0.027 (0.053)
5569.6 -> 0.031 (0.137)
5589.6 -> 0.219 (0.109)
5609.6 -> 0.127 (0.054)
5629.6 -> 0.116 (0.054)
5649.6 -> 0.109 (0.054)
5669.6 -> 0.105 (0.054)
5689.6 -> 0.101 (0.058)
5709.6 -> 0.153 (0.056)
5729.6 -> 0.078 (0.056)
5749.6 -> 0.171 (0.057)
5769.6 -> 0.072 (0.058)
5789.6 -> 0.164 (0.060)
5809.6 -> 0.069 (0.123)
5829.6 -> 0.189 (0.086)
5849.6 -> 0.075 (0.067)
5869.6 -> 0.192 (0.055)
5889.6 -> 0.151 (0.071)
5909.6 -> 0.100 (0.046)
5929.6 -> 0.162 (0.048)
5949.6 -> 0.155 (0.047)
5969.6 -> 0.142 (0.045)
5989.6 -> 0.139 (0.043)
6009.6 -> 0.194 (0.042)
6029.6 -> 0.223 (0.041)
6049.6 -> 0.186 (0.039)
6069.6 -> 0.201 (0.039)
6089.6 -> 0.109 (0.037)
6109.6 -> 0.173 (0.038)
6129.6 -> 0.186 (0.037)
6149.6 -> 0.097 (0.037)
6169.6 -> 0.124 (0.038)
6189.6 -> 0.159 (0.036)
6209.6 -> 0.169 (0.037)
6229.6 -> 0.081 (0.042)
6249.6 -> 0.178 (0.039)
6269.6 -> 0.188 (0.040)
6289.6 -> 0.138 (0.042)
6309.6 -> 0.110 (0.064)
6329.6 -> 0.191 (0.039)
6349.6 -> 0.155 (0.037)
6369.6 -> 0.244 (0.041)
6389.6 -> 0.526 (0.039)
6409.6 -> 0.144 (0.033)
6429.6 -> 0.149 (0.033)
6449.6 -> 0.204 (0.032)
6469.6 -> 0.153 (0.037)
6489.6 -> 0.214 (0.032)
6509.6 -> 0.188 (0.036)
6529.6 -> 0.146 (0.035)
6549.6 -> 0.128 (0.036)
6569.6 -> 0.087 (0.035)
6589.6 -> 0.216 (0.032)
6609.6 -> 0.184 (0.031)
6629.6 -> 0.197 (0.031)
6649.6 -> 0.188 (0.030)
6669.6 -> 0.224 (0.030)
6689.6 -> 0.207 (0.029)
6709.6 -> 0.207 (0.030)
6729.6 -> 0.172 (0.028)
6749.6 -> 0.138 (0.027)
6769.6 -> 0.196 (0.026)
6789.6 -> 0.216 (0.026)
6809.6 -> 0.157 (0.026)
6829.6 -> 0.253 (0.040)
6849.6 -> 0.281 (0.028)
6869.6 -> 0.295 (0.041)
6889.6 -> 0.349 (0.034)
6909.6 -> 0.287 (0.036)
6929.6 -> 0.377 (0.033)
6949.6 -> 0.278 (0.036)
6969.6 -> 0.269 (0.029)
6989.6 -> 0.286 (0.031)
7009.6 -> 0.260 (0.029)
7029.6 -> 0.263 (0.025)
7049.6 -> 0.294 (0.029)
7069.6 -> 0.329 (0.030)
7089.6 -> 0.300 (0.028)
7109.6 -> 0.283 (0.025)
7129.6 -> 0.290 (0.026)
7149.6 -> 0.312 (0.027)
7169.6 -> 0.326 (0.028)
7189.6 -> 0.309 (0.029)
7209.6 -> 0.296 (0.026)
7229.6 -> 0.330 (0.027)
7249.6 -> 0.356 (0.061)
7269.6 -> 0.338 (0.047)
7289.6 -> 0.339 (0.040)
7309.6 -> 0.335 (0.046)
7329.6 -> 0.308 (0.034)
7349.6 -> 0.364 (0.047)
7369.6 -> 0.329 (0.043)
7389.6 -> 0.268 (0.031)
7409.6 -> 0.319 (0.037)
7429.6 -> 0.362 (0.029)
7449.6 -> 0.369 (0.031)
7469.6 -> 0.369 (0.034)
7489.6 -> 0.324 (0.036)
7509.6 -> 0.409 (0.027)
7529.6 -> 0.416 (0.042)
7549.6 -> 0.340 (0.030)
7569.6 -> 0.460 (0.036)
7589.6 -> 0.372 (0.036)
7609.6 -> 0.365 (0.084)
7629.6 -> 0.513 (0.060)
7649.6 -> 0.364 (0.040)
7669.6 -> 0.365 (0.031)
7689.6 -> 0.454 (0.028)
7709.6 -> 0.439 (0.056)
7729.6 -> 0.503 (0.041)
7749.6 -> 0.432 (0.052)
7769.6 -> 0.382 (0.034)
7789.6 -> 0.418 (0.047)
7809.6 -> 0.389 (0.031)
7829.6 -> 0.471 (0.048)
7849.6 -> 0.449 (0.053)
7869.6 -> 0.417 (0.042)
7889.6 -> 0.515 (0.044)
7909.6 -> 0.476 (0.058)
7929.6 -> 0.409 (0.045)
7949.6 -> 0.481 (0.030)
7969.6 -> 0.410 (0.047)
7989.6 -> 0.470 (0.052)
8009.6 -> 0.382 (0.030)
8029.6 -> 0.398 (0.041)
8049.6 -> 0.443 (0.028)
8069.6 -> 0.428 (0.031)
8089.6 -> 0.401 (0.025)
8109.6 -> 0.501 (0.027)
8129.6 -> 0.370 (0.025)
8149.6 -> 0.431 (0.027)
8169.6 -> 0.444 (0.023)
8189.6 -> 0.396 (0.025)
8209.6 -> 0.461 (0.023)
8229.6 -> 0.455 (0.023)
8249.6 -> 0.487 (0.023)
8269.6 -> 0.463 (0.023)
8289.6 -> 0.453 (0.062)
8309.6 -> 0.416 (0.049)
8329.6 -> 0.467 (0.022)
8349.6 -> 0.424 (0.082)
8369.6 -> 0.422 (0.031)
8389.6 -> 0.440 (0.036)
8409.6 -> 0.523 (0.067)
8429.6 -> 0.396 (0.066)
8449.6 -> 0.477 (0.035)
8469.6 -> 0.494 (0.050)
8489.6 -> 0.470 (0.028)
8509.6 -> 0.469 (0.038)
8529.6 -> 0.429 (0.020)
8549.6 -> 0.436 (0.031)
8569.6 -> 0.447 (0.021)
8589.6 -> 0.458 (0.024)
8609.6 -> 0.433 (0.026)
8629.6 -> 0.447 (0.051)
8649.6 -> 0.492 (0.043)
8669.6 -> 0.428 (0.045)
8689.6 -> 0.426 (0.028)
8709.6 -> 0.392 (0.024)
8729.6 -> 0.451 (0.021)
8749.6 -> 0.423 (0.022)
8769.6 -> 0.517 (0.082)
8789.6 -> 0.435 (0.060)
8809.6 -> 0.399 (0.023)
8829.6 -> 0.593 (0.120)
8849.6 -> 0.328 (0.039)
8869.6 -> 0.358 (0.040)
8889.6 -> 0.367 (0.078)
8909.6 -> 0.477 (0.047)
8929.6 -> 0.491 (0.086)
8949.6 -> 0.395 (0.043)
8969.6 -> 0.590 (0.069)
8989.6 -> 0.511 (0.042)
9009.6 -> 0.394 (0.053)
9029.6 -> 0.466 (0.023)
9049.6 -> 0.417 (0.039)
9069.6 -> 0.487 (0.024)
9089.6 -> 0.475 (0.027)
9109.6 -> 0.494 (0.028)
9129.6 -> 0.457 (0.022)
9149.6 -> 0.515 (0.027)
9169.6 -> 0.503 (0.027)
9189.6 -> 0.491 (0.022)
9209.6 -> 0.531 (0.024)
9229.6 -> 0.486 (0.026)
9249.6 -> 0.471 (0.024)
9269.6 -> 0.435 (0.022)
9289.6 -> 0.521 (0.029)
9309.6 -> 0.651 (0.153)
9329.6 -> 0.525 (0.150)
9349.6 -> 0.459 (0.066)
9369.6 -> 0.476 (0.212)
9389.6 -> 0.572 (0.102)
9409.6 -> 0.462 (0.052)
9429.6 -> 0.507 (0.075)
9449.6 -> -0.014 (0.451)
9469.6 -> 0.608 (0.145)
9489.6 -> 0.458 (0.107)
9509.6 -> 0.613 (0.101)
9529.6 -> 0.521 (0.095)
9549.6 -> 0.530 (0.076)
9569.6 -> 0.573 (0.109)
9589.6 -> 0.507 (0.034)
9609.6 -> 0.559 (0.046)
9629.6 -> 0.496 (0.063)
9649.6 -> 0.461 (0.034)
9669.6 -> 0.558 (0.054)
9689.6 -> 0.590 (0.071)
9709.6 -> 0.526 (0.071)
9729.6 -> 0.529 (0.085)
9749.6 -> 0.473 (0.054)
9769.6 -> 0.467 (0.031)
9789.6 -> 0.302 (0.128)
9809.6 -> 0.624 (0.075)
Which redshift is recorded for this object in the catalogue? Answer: 0.71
